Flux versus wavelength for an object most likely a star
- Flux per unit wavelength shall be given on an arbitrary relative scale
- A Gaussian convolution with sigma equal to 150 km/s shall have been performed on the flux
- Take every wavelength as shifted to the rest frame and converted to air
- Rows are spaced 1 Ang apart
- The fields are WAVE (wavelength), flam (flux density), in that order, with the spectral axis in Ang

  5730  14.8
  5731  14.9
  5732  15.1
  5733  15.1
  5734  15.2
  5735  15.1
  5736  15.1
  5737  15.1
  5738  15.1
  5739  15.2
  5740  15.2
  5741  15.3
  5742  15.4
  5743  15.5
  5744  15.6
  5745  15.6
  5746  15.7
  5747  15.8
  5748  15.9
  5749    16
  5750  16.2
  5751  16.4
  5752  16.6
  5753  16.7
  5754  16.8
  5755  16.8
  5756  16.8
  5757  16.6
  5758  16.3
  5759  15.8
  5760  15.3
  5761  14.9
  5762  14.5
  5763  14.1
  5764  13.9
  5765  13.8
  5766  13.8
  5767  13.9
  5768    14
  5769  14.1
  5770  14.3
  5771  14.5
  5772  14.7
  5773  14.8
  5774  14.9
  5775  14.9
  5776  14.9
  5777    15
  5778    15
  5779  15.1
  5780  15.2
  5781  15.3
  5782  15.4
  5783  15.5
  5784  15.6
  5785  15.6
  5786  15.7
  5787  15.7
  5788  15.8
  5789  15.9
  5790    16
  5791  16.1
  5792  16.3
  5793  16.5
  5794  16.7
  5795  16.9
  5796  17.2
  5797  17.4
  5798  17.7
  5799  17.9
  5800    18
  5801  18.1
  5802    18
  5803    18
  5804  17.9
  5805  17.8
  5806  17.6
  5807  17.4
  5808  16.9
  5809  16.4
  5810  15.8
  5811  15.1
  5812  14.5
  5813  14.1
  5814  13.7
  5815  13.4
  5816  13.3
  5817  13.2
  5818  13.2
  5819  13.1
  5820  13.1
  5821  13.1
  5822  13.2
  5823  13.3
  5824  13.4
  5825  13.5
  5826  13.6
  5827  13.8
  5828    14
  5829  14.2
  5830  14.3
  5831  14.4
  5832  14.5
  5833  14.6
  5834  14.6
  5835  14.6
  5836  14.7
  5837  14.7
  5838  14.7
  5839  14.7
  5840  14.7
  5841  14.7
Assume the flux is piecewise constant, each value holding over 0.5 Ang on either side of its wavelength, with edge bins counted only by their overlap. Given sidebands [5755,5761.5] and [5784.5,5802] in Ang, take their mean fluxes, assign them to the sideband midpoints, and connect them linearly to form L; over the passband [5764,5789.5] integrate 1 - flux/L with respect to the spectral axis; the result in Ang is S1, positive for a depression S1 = 2.3 Ang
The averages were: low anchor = 16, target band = 14.9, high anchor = 16.7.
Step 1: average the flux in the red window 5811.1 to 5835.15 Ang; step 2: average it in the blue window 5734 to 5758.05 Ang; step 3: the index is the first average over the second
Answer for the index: 0.9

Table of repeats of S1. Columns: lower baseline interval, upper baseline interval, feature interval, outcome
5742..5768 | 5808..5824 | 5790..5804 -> -2.7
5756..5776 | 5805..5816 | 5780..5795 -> -0.8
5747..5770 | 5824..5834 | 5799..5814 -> -2.3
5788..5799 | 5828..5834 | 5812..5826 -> 1.6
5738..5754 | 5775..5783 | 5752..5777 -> 0.6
